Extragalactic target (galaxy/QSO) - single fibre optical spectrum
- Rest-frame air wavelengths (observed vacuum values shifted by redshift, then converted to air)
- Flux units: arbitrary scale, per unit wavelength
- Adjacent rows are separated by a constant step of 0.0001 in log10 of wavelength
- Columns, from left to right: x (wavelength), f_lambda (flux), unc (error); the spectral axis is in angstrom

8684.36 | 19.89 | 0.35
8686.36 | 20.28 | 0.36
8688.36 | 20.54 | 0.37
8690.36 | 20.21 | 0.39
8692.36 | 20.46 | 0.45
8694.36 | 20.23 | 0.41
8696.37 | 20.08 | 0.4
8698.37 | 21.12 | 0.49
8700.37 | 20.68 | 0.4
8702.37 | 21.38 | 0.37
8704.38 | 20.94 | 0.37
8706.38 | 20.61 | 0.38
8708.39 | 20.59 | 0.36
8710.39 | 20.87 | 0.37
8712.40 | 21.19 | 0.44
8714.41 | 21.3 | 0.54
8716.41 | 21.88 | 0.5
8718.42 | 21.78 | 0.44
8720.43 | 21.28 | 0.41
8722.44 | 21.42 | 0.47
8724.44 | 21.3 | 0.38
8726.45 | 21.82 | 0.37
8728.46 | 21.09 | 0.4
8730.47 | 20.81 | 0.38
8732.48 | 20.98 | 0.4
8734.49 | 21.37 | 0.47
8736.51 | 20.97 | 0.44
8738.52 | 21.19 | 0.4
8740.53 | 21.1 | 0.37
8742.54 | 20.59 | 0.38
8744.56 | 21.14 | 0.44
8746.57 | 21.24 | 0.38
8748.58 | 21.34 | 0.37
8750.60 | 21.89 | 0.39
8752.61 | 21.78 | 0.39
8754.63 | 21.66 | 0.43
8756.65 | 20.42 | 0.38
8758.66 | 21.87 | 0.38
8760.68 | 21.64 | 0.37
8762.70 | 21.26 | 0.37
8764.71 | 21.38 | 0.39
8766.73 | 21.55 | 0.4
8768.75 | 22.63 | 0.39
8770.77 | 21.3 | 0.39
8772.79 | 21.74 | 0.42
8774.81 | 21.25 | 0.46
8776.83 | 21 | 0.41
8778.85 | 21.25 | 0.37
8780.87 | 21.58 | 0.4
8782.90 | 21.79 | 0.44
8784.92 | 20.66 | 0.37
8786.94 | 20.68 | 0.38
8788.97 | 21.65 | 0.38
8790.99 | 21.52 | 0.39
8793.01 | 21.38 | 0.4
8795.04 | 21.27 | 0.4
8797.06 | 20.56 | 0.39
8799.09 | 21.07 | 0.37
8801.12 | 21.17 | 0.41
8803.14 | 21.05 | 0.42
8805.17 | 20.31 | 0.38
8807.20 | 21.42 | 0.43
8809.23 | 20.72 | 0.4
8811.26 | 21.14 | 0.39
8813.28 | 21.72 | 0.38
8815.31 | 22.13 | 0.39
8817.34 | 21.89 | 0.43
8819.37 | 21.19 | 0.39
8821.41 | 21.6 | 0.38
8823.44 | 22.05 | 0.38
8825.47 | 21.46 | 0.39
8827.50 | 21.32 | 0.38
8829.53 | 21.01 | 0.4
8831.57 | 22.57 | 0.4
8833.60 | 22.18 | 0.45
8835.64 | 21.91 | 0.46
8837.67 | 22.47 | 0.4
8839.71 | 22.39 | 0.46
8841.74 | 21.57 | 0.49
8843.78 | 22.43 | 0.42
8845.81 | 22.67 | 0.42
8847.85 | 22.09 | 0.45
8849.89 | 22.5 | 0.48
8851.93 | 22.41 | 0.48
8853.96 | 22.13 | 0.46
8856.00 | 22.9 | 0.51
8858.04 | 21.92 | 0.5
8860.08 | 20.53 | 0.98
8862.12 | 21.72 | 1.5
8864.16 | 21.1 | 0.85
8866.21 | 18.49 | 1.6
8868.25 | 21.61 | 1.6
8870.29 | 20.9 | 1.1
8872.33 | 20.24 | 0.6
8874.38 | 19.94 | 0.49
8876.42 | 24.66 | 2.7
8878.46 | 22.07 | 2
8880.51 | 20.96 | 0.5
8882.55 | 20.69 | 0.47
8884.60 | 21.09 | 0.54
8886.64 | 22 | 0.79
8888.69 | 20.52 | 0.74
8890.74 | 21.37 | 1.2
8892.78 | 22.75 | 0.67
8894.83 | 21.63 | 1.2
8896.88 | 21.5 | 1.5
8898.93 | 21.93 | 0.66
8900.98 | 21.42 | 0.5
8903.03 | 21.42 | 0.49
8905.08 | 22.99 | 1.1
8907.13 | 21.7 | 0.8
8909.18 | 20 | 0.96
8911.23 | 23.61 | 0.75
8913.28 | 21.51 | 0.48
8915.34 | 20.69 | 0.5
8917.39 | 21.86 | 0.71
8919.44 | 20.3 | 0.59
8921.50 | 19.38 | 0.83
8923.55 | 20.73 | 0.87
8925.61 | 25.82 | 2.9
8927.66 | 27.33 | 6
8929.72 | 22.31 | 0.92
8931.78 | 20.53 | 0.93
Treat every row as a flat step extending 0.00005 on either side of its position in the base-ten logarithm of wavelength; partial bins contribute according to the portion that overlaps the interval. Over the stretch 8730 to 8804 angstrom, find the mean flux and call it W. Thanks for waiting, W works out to 21.3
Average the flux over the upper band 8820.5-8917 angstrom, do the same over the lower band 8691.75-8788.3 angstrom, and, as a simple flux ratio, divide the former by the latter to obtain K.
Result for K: 1.02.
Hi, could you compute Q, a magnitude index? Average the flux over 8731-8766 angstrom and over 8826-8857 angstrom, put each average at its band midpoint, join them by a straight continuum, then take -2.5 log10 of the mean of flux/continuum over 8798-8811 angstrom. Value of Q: 0.04 mag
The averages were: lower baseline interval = 21.3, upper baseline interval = 22.2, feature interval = 20.9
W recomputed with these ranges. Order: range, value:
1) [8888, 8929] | 21.9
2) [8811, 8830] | 21.6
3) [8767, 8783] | 21.5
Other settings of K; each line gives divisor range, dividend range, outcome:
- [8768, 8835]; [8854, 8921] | 1.00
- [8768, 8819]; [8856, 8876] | 0.98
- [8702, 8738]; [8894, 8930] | 1.04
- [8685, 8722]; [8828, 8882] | 1.04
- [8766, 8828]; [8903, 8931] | 1.04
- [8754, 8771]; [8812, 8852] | 1.02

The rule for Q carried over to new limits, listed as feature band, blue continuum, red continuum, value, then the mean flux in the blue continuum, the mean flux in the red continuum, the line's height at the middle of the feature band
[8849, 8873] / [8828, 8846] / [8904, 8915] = 0.032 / 22.1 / 21.9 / 22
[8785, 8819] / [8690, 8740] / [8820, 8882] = 0.013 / 21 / 21.7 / 21.5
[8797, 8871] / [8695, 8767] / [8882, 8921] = -0.010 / 21.2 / 21.5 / 21.4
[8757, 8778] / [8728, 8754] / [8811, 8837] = -0.008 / 21.2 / 21.7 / 21.4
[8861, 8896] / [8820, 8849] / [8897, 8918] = 0.027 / 22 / 21.7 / 21.8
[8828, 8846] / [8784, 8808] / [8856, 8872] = -0.054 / 21.1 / 21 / 21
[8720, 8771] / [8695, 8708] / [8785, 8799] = -0.021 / 20.8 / 21.1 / 20.9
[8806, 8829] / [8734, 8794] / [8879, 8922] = -0.006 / 21.4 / 21.4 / 21.4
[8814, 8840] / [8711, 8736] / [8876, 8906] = -0.013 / 21.3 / 21.7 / 21.6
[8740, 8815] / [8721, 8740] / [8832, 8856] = 0.018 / 21.2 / 22.3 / 21.7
